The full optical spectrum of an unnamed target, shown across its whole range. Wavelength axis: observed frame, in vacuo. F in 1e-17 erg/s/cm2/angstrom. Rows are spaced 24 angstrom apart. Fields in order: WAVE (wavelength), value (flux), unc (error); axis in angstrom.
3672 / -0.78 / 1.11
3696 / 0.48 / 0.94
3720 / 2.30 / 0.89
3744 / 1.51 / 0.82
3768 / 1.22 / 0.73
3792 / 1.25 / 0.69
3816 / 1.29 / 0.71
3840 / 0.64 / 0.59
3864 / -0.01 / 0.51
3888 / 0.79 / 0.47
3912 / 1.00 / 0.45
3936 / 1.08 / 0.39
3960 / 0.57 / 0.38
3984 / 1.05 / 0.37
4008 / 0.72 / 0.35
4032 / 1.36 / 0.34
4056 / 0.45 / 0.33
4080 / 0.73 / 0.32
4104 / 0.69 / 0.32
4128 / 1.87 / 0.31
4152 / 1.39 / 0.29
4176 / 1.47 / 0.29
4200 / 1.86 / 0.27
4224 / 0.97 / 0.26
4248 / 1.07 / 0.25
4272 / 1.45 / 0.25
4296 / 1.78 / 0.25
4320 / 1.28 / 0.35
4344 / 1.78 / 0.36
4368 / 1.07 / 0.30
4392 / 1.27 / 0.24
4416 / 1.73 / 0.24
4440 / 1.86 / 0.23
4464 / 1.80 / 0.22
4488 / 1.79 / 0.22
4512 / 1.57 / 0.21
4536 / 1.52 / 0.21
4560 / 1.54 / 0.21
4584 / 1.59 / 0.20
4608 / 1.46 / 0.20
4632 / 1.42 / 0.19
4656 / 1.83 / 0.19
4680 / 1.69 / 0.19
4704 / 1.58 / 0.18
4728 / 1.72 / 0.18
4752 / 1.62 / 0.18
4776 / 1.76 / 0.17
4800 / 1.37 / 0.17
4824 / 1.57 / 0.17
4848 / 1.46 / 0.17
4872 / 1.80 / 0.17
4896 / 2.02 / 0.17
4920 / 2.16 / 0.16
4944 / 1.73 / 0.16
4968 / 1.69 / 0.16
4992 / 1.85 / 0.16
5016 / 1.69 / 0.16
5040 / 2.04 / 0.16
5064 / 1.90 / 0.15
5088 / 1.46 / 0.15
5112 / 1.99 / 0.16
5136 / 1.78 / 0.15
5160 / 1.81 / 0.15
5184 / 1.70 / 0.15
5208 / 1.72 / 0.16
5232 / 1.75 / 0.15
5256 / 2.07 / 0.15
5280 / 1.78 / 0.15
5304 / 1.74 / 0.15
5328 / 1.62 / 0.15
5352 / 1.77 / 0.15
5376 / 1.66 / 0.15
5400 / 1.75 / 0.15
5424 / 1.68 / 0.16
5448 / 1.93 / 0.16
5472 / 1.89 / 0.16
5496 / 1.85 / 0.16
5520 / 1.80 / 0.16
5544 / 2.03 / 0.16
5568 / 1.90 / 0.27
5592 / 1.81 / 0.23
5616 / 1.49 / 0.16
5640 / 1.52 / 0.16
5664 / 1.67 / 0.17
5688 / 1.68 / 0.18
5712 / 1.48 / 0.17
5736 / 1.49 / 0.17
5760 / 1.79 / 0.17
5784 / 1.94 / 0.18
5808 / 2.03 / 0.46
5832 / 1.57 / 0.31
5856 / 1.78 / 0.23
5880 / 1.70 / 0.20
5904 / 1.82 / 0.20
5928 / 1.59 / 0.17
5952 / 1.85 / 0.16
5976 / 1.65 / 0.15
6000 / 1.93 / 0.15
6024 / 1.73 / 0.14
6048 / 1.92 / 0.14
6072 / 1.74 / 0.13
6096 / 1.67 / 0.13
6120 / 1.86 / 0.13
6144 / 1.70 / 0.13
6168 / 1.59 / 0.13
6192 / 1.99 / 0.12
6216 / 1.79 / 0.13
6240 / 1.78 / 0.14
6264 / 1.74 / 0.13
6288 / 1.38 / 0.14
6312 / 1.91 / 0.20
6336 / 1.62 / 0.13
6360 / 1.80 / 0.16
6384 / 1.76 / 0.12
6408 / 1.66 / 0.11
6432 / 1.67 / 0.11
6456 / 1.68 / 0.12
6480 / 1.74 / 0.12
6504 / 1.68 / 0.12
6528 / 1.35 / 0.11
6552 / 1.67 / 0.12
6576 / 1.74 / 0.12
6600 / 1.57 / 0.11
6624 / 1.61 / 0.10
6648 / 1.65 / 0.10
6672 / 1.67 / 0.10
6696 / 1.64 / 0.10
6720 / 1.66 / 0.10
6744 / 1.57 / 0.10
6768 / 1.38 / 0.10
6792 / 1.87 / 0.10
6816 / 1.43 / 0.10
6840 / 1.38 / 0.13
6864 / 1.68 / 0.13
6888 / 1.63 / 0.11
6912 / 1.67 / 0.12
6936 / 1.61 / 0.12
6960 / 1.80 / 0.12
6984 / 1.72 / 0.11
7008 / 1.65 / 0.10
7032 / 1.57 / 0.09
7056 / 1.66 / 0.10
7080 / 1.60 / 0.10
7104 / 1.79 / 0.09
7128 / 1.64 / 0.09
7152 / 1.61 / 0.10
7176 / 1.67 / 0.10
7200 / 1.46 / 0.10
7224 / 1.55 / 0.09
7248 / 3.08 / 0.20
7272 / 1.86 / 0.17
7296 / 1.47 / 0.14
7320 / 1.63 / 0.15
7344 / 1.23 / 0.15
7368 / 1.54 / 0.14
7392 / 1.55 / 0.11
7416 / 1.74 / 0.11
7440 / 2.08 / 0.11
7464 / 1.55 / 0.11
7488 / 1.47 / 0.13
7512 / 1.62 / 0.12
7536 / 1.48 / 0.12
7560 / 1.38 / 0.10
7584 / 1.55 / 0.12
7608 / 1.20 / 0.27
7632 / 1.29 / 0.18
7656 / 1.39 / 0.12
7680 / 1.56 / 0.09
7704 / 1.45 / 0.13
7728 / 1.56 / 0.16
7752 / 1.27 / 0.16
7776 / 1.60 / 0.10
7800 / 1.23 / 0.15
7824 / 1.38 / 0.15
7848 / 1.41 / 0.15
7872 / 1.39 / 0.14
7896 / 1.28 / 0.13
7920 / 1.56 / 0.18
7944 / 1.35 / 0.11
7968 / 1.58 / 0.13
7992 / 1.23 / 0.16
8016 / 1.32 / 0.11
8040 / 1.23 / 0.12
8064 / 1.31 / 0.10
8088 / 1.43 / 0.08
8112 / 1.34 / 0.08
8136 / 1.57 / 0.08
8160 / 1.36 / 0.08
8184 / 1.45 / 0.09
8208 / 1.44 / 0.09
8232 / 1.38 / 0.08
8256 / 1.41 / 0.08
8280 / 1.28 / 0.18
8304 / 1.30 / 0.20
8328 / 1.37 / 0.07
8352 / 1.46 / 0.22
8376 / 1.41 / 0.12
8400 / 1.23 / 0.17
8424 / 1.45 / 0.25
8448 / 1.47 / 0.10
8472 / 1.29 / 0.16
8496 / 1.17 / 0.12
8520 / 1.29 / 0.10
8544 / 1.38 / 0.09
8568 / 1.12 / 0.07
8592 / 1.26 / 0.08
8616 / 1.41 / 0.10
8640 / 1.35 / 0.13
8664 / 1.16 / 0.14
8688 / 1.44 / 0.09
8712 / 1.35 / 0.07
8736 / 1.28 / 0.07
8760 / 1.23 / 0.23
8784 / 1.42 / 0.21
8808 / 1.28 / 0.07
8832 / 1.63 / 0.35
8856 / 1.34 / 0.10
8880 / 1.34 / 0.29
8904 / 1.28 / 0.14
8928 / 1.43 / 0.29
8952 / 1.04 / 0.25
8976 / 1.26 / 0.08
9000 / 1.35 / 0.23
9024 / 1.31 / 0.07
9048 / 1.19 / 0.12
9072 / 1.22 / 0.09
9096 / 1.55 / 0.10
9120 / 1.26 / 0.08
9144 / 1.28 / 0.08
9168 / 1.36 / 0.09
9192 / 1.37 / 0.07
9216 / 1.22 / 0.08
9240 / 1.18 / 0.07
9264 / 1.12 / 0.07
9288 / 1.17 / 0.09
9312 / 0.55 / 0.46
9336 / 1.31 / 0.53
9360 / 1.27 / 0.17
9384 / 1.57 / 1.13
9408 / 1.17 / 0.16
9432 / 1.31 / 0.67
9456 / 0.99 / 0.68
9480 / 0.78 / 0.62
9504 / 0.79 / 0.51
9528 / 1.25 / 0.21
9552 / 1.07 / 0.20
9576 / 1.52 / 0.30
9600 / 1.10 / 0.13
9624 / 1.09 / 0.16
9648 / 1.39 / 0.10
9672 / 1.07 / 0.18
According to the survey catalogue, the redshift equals 0.106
